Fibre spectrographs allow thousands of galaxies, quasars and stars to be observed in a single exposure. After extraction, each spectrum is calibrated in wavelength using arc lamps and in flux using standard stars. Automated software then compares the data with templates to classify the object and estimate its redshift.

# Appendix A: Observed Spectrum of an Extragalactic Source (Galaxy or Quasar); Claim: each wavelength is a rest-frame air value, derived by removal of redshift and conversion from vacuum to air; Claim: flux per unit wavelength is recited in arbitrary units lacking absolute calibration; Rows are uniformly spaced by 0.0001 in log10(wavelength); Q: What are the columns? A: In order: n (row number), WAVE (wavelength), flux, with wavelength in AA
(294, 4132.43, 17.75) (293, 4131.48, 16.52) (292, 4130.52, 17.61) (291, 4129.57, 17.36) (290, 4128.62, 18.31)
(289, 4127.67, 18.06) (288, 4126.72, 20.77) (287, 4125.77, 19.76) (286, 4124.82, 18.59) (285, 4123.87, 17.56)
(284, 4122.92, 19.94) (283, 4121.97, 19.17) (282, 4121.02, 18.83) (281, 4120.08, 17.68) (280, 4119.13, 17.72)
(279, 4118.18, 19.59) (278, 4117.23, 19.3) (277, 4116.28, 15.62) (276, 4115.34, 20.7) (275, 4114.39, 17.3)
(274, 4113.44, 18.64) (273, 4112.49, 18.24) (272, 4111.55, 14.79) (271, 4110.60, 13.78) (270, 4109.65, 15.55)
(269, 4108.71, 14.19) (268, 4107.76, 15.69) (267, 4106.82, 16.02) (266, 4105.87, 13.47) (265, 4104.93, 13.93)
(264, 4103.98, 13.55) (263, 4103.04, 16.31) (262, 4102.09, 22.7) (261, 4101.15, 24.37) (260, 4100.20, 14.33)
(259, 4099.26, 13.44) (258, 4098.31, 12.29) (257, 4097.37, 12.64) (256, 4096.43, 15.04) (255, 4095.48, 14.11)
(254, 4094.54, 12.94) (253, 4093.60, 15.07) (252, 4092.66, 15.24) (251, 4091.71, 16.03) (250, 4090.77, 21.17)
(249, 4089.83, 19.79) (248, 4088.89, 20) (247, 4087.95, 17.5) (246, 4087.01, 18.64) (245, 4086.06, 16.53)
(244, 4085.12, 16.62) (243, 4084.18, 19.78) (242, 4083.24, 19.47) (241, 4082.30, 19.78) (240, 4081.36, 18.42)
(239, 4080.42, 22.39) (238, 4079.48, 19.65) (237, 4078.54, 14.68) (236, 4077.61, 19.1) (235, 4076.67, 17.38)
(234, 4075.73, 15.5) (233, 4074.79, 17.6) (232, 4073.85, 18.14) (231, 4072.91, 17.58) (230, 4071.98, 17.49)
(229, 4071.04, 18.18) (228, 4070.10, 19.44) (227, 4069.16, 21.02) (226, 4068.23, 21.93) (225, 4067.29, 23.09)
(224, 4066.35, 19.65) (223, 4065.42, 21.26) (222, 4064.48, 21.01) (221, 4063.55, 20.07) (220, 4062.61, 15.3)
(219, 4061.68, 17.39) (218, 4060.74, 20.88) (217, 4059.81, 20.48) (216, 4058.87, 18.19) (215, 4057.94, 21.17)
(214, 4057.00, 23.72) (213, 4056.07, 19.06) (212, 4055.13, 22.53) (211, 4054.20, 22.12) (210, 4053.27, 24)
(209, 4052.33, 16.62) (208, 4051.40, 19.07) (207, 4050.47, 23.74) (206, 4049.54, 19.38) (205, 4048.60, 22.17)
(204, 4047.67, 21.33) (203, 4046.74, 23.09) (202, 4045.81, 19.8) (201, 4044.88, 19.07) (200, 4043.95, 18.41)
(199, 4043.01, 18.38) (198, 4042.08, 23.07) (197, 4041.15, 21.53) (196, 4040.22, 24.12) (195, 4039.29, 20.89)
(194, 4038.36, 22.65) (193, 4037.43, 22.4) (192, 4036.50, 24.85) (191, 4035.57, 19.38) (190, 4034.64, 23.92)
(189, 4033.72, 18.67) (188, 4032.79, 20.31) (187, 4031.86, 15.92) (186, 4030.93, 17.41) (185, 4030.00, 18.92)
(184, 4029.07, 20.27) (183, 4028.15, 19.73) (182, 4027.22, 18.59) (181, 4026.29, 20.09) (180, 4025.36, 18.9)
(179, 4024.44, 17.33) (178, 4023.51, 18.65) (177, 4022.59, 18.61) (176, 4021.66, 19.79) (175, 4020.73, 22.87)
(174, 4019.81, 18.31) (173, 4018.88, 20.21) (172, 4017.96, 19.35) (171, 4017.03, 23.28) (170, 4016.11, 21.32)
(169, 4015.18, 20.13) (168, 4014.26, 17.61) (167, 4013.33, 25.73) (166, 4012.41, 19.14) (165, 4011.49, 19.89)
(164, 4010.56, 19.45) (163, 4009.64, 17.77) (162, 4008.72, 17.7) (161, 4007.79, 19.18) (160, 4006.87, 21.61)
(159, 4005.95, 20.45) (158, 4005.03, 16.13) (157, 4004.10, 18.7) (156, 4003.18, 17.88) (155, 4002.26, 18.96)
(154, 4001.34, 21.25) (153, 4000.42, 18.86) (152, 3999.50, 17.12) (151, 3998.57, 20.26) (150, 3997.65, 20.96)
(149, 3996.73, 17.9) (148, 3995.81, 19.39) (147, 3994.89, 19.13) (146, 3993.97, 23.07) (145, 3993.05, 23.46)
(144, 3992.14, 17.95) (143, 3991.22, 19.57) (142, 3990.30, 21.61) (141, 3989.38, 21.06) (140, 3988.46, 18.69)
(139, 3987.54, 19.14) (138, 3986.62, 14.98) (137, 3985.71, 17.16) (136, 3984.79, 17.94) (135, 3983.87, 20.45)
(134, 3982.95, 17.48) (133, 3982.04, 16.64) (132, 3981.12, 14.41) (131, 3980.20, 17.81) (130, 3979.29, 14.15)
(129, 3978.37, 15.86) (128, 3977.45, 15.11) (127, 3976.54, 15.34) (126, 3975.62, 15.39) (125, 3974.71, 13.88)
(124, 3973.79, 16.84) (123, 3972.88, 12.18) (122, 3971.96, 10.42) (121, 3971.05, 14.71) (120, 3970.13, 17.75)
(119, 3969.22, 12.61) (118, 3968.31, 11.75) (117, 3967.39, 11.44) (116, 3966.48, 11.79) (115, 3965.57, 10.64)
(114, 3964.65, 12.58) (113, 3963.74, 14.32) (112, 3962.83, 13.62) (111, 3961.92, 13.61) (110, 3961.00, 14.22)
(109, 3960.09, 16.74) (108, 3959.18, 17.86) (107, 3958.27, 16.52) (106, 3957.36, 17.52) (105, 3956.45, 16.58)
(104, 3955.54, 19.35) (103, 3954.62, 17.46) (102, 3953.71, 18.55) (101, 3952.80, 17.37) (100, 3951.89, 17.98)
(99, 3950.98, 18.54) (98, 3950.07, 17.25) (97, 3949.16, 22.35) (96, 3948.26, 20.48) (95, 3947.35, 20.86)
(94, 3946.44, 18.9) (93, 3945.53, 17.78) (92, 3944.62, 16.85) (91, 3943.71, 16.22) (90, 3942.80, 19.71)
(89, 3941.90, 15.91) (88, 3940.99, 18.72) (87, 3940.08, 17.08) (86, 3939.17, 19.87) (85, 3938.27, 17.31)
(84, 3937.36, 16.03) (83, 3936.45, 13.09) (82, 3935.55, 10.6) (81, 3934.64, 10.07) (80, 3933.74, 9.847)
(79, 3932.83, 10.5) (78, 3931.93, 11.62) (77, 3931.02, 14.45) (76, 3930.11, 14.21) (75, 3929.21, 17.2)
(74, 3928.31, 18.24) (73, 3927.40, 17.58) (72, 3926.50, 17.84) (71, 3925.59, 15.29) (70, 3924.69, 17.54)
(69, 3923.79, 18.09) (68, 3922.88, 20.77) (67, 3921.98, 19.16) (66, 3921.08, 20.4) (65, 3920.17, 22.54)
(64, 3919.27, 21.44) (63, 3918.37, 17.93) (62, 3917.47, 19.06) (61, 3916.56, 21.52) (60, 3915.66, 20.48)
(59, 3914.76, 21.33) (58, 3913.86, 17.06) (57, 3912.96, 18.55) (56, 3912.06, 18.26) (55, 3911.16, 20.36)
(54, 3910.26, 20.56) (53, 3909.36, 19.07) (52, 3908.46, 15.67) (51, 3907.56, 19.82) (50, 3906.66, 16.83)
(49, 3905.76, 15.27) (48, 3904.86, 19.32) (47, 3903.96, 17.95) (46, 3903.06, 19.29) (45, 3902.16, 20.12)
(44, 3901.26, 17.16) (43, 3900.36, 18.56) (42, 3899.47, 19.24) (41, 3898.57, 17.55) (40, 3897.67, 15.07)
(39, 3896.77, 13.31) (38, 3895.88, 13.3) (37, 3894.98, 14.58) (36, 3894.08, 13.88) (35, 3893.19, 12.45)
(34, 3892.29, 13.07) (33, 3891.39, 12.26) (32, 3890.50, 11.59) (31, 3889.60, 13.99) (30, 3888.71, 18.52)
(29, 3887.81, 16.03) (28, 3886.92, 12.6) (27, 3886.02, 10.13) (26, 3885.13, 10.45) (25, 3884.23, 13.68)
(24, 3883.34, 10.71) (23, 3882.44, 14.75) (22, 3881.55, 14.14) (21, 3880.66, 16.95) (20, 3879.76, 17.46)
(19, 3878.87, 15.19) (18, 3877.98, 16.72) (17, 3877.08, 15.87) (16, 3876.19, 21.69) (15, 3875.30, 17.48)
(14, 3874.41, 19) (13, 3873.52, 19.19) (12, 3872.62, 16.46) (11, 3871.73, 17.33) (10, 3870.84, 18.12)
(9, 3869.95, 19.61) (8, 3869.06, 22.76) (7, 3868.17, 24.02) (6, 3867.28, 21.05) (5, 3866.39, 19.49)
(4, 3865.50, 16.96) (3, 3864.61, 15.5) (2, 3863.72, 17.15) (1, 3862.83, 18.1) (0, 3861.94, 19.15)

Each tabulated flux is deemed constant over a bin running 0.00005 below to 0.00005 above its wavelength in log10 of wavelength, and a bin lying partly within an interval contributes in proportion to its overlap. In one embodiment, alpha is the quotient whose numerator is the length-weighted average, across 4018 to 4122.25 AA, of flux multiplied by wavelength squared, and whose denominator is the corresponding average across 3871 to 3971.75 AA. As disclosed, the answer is 1.23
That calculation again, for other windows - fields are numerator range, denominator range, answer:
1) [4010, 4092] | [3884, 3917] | 1.30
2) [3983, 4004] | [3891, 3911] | 1.22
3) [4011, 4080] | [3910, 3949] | 1.21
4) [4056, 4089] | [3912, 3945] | 1.20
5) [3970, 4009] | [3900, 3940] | 1.06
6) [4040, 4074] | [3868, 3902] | 1.40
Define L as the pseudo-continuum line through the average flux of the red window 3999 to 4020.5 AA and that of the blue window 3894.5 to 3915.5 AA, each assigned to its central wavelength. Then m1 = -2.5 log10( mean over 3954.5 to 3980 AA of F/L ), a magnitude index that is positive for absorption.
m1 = 0.27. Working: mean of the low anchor 17.8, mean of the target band 14.6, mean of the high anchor 19.6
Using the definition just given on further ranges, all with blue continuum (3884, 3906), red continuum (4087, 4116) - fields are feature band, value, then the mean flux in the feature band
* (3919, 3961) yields -0.113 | 17.1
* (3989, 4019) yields -0.250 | 19.9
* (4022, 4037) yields -0.218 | 19.5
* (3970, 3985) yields 0.005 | 15.6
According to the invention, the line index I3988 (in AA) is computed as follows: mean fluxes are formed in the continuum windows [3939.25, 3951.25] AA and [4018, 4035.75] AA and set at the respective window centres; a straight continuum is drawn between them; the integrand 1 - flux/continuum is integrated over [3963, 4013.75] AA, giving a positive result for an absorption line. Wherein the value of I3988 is 4.40 AA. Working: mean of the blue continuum 18.6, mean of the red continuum 19.4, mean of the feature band 17.4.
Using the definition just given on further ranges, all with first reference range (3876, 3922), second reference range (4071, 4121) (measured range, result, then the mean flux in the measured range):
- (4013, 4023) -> -2.1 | 20.6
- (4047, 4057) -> -2.4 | 21.2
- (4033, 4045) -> -3.1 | 21.4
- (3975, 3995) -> -1.3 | 18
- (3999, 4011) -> -1.4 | 18.8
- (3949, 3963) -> -0.3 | 17.2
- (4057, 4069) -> -2.2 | 20.2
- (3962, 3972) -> 2.3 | 13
